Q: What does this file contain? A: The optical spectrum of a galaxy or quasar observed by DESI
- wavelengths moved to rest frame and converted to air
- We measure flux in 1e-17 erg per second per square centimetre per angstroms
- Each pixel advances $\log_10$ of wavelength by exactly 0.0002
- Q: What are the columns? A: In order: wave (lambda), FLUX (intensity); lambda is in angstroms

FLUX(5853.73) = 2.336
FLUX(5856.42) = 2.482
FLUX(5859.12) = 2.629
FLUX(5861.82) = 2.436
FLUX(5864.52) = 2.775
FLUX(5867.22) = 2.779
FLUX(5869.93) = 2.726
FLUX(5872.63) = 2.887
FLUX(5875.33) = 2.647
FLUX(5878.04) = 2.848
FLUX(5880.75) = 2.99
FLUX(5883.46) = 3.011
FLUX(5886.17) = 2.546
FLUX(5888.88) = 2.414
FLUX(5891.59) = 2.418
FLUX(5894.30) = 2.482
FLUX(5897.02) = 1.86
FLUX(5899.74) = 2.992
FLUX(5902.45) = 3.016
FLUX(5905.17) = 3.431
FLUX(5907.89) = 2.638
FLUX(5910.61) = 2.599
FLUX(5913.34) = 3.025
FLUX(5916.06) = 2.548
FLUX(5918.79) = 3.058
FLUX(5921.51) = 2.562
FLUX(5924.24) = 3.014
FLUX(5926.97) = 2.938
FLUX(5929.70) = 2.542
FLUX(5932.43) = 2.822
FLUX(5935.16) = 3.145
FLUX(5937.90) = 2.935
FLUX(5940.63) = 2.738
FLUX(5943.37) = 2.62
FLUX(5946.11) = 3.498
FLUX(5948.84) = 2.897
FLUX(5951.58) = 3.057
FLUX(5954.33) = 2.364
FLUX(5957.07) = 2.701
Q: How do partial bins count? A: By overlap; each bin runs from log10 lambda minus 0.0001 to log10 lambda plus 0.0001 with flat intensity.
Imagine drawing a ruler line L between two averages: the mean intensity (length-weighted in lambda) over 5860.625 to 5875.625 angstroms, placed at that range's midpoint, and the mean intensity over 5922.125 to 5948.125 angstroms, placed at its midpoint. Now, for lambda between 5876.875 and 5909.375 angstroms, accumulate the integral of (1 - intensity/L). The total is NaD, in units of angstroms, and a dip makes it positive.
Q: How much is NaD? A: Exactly 0.8 angstroms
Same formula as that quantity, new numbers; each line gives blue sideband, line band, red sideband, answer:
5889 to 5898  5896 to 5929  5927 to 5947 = -3.4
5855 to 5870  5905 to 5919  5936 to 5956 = -0.2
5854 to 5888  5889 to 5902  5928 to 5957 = 1.3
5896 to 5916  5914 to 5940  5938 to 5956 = -0.1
